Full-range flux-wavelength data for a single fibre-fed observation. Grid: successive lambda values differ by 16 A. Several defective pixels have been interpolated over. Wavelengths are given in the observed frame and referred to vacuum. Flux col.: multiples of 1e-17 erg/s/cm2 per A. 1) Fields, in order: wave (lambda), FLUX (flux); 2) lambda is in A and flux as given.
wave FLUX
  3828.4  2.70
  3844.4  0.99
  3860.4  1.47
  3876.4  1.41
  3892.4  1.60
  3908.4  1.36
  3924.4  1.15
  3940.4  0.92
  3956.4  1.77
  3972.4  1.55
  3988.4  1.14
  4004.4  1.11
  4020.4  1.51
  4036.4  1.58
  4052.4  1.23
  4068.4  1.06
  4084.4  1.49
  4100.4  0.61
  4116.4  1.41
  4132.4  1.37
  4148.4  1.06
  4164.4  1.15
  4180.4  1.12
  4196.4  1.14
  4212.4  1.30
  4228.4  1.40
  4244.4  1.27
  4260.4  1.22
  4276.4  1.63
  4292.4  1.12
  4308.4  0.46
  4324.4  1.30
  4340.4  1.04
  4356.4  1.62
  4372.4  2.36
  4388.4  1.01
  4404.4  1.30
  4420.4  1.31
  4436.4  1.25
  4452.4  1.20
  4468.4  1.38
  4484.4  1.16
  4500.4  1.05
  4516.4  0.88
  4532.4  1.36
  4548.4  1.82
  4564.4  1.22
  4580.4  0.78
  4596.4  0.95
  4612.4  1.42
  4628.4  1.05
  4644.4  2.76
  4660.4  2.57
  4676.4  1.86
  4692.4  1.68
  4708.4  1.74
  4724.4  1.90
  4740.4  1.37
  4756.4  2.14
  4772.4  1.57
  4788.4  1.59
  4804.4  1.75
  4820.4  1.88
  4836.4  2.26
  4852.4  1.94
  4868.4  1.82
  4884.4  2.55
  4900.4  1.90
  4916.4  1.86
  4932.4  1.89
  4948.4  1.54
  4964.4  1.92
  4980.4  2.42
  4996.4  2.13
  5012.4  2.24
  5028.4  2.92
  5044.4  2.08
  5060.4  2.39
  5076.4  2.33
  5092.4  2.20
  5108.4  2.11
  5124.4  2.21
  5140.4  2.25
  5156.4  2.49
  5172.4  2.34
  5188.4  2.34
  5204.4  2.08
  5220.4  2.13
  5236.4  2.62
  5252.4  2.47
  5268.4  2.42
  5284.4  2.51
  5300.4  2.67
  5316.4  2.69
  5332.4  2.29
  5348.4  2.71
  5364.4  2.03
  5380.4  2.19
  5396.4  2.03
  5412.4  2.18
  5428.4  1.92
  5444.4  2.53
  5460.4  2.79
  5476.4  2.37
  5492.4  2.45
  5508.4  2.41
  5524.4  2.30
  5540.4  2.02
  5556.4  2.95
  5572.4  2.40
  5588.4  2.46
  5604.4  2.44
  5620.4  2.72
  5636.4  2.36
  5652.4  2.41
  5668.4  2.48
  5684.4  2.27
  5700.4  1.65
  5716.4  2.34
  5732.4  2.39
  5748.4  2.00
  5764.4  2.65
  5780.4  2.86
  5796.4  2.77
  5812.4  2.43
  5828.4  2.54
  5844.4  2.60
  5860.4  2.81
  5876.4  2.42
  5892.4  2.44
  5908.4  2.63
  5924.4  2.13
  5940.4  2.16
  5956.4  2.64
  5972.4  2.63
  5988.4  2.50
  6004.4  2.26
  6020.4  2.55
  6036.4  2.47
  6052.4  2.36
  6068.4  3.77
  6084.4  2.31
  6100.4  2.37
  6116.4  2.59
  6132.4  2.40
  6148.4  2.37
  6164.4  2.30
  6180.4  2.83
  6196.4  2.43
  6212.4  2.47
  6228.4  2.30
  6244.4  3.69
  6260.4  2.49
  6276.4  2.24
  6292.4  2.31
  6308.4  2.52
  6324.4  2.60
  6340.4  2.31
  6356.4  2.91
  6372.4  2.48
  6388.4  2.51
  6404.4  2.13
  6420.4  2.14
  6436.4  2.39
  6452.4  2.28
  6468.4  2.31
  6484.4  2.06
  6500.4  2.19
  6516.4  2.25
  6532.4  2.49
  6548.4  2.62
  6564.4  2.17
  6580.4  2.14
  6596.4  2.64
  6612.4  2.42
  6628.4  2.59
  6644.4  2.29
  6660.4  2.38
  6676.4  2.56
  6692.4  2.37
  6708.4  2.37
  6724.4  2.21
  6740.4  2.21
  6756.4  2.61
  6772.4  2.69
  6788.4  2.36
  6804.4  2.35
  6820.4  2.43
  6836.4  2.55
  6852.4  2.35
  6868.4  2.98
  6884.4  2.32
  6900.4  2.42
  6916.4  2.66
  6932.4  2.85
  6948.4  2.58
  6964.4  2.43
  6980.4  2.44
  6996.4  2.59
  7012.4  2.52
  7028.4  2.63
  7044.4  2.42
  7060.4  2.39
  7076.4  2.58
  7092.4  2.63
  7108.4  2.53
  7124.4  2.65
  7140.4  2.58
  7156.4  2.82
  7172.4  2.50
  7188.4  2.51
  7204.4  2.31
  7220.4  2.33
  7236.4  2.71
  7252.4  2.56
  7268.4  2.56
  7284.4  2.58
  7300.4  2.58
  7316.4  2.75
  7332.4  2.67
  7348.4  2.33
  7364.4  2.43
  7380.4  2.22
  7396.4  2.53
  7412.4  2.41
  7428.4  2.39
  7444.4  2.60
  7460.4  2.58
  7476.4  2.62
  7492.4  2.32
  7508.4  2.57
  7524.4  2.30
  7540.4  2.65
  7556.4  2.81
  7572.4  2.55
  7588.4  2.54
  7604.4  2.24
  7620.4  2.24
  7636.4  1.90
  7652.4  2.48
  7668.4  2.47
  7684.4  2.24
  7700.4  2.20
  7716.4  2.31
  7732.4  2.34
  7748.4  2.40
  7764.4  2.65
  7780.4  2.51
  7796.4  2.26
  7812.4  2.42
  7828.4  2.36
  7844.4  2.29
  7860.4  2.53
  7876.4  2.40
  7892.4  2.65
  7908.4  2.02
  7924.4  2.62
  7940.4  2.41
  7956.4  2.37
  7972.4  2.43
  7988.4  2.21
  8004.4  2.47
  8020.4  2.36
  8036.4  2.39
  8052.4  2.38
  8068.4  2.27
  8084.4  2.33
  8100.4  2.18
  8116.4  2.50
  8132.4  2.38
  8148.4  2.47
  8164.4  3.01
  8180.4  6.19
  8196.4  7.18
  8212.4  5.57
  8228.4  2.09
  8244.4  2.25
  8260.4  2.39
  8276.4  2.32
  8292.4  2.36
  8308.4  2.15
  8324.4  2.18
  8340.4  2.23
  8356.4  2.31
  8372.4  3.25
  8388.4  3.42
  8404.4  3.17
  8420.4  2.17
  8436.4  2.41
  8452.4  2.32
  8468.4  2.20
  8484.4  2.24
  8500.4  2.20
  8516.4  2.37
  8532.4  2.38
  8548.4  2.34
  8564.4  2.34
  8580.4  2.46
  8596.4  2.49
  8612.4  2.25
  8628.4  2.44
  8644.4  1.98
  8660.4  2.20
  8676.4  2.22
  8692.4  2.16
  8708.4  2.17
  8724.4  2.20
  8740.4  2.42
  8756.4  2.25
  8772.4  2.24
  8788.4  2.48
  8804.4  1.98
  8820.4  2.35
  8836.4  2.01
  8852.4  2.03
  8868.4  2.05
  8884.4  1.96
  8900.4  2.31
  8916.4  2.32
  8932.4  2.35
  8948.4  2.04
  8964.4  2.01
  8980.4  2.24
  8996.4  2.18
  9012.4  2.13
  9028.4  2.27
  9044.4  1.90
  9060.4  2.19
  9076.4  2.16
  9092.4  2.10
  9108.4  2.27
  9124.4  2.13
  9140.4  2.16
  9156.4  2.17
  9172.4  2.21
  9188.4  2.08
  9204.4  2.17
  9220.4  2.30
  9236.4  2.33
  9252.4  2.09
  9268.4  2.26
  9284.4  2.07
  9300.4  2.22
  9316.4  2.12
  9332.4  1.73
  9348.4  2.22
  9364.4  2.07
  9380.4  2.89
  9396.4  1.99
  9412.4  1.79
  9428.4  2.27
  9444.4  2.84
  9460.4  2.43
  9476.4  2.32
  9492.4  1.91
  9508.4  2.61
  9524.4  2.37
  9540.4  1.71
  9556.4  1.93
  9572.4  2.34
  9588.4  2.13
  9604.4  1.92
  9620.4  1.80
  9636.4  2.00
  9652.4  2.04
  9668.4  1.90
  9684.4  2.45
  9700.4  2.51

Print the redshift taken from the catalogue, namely 0.25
